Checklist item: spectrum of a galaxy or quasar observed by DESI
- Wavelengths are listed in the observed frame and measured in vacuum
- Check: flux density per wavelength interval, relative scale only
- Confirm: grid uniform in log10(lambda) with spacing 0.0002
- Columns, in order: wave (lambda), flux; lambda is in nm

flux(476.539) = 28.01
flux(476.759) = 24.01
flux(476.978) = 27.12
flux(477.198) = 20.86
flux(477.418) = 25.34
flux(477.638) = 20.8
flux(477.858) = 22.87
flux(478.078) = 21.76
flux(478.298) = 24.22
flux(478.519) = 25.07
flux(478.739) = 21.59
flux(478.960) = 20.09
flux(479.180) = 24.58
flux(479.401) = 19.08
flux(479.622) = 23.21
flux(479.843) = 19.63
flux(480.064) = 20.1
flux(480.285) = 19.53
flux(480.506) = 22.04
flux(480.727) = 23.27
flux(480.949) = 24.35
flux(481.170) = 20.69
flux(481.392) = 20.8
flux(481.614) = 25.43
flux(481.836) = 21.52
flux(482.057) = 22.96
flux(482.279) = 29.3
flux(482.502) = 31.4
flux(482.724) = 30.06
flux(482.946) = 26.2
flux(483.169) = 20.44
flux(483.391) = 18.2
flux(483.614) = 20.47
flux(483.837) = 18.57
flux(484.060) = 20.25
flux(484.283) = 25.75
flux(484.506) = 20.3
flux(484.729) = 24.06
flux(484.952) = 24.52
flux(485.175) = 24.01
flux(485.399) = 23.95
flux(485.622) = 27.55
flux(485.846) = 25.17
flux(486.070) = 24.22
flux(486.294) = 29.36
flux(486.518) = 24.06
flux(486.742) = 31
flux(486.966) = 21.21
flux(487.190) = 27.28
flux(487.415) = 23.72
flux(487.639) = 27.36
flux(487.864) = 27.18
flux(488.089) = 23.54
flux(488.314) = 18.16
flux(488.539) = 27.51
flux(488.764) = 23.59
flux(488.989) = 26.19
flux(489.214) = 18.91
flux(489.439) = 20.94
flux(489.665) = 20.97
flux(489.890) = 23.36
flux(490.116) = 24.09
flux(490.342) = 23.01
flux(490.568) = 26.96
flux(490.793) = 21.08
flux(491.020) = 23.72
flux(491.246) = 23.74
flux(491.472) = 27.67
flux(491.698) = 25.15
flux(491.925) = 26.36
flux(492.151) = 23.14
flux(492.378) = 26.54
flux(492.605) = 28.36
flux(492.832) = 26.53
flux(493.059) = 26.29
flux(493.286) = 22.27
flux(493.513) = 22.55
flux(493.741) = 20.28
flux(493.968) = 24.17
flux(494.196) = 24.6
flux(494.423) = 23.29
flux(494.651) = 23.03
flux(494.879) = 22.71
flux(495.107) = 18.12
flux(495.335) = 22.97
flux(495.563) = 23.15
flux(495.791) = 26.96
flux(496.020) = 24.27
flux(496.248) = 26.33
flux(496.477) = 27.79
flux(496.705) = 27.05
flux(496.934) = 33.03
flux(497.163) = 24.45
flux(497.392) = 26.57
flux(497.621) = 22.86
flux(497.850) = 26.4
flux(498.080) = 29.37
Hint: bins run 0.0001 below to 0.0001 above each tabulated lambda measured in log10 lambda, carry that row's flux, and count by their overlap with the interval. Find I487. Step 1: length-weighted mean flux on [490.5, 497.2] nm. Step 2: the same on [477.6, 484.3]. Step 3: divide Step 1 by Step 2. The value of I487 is 1.09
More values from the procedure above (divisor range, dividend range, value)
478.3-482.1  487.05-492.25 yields 1.09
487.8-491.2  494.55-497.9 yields 1.08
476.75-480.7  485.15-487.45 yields 1.15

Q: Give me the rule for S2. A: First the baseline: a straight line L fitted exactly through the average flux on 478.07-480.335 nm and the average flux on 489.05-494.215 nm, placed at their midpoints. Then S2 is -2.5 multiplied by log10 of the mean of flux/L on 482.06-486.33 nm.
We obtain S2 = -0.08 mag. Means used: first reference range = 21.8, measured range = 24.3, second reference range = 24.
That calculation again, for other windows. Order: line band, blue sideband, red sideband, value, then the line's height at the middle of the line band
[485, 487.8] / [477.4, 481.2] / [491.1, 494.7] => -0.10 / 23.4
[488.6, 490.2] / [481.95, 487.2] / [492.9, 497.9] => 0.08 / 24.5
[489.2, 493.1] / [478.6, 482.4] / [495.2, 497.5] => 0.02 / 24.9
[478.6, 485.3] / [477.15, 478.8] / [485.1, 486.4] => 0.07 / 24.4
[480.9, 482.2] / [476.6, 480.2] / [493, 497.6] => 0.01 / 22.9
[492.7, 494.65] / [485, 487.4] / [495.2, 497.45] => 0.10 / 26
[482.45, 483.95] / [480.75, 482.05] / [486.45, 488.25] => 0.01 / 23.5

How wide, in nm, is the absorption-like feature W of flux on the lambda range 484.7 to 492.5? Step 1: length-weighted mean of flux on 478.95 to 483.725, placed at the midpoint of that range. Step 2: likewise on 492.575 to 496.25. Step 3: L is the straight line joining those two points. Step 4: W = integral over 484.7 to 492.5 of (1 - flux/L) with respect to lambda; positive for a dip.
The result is -0.40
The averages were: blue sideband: 22.9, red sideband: 23.7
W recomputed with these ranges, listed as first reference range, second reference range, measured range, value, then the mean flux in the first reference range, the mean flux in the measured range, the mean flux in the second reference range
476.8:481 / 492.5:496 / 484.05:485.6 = -0.06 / 22.4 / 23.7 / 23.7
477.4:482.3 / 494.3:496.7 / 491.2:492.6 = -0.12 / 22.4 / 25.7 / 24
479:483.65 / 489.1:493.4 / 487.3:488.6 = -0.04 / 23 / 24.4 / 24.2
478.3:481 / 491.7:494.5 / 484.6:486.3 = -0.15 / 21.9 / 25.1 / 24.6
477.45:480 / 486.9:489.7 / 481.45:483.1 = -0.26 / 22.1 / 26.3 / 23.7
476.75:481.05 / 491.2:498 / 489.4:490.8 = 0.06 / 22.4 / 23.2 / 24.9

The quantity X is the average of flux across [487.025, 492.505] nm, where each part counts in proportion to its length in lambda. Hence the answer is 24.2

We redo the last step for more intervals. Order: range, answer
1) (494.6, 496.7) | 24.1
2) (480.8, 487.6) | 24.3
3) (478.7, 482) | 21.8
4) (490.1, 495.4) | 24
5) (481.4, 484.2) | 23.6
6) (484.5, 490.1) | 24.4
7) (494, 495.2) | 22.5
